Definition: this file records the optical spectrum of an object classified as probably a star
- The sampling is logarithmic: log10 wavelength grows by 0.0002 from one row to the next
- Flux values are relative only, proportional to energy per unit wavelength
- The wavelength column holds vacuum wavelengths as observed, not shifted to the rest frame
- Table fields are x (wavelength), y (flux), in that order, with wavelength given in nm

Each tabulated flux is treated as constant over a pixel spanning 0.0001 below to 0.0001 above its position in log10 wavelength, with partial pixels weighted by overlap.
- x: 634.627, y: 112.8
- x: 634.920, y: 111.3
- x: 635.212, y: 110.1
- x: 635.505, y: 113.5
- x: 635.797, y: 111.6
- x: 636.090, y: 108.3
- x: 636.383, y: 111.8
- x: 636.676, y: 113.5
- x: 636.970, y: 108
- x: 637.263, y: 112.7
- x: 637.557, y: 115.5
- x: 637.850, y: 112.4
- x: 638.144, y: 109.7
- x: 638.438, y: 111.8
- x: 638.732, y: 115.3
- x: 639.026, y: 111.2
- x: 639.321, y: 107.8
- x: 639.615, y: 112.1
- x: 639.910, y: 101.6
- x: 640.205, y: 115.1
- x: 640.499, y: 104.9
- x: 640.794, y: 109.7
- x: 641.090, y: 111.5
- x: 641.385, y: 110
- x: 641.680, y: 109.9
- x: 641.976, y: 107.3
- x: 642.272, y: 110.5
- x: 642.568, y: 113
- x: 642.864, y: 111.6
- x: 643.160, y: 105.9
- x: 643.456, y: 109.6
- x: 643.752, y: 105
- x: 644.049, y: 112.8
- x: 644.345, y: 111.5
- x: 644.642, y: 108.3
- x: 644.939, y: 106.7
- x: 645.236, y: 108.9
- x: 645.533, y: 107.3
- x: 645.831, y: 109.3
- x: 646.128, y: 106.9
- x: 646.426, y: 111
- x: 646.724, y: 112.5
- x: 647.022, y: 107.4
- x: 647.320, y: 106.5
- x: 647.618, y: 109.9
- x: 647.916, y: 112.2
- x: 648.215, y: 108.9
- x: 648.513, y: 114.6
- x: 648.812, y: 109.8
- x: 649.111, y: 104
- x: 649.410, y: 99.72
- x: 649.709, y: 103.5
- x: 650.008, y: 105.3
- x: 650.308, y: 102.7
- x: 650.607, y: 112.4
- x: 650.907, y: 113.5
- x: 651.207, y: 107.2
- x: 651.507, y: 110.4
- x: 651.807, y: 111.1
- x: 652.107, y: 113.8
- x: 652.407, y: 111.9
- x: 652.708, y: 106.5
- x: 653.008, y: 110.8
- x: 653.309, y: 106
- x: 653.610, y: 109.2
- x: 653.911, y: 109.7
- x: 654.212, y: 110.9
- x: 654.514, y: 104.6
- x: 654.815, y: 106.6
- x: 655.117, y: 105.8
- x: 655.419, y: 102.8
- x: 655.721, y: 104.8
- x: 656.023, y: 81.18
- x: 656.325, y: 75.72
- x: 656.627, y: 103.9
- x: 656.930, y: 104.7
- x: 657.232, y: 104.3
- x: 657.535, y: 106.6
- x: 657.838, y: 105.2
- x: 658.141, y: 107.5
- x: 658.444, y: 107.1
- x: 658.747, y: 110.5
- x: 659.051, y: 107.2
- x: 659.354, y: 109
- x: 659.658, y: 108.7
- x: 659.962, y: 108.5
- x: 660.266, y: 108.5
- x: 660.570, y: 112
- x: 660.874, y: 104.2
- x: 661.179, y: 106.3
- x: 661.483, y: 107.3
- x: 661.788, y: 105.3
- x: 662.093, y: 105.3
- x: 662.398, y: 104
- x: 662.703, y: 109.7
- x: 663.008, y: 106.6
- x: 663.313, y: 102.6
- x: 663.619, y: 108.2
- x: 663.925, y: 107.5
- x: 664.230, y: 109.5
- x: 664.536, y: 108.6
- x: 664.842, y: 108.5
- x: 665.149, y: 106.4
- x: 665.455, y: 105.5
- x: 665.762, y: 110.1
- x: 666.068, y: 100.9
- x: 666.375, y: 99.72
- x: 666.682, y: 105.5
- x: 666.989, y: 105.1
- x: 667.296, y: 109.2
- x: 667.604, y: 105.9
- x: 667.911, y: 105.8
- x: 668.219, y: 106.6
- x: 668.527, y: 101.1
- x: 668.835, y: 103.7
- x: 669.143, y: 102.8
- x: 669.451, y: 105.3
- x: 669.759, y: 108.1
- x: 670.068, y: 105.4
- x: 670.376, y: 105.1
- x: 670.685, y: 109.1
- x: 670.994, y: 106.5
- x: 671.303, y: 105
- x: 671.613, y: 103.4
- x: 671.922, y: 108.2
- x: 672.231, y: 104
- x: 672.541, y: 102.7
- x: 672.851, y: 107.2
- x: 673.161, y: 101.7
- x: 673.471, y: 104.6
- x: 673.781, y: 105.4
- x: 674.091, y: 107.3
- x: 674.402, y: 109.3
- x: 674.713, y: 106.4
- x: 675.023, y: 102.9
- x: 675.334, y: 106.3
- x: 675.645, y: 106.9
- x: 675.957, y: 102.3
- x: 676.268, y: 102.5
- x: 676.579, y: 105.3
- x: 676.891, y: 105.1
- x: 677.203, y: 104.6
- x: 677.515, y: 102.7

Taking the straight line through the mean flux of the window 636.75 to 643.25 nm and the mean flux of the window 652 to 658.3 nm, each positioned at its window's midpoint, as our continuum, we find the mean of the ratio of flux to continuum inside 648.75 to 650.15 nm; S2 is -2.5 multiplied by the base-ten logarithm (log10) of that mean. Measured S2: 0.026 mag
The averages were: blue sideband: 110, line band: 104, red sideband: 104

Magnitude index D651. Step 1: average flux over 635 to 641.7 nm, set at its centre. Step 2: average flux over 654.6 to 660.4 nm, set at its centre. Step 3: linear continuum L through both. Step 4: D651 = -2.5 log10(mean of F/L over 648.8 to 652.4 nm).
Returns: -0.017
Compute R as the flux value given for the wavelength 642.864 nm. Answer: 111.6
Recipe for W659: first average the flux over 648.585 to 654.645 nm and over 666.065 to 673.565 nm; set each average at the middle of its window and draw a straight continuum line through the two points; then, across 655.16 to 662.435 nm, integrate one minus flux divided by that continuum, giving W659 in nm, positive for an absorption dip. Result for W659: 0.18 nm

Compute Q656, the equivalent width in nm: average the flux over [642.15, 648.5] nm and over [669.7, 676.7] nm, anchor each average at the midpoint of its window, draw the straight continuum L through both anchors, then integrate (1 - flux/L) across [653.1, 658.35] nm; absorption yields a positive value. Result 0.24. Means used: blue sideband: 109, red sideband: 105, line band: 103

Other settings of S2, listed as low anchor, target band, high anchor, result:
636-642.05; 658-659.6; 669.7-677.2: -0.01 mag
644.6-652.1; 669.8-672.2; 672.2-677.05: -0.01 mag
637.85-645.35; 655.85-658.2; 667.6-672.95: 0.09 mag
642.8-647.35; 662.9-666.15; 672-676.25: -0.01 mag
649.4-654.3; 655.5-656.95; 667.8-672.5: 0.16 mag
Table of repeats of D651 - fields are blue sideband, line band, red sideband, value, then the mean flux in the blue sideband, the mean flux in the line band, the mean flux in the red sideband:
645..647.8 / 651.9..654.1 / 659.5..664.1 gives -0.02 mag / 109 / 110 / 107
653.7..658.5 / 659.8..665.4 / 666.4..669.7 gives -0.03 mag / 103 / 107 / 105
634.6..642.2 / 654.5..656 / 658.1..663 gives 0.06 mag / 111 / 103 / 108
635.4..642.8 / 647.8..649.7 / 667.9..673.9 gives 0.01 mag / 111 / 108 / 105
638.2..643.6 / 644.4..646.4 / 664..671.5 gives 0.01 mag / 110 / 108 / 106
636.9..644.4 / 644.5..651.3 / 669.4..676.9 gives 0.01 mag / 110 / 108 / 105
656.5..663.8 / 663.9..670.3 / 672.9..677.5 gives 0.00 mag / 107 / 106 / 105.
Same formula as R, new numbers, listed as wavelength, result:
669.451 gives 105.3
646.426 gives 111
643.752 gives 105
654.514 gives 104.6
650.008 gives 105.3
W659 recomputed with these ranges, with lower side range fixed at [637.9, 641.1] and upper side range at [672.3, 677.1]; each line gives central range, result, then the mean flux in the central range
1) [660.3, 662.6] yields 0.01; 107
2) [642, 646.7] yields 0.00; 109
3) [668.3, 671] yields 0.01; 105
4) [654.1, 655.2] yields 0.01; 107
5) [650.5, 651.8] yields -0.03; 111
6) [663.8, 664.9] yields -0.02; 109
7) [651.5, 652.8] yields -0.03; 111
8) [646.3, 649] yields -0.03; 110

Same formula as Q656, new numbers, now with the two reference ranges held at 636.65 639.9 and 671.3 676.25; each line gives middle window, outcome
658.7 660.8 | -0.027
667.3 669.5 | 0.028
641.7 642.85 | 0.002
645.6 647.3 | 0.012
